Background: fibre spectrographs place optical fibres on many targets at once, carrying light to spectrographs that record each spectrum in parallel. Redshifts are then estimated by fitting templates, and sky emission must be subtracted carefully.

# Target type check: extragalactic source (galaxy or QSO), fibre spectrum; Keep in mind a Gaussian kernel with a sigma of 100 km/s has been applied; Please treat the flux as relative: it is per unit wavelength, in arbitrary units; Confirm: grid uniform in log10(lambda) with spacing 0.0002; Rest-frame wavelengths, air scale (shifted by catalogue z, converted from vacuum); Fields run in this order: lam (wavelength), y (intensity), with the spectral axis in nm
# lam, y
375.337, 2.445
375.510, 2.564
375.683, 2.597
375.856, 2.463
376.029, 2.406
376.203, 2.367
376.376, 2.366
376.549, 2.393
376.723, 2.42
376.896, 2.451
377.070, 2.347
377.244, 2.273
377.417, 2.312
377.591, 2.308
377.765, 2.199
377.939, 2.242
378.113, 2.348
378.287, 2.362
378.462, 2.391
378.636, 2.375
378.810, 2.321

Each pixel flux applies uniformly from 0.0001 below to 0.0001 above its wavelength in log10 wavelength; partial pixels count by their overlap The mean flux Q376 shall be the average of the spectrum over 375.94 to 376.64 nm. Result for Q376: 2.38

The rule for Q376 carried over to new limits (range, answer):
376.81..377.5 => 2.35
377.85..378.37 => 2.32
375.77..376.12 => 2.43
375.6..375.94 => 2.53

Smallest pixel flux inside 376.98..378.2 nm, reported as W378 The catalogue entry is 2.199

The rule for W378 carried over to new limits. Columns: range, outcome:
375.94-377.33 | 2.273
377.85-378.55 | 2.242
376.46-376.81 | 2.393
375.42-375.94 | 2.463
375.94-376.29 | 2.367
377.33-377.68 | 2.308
